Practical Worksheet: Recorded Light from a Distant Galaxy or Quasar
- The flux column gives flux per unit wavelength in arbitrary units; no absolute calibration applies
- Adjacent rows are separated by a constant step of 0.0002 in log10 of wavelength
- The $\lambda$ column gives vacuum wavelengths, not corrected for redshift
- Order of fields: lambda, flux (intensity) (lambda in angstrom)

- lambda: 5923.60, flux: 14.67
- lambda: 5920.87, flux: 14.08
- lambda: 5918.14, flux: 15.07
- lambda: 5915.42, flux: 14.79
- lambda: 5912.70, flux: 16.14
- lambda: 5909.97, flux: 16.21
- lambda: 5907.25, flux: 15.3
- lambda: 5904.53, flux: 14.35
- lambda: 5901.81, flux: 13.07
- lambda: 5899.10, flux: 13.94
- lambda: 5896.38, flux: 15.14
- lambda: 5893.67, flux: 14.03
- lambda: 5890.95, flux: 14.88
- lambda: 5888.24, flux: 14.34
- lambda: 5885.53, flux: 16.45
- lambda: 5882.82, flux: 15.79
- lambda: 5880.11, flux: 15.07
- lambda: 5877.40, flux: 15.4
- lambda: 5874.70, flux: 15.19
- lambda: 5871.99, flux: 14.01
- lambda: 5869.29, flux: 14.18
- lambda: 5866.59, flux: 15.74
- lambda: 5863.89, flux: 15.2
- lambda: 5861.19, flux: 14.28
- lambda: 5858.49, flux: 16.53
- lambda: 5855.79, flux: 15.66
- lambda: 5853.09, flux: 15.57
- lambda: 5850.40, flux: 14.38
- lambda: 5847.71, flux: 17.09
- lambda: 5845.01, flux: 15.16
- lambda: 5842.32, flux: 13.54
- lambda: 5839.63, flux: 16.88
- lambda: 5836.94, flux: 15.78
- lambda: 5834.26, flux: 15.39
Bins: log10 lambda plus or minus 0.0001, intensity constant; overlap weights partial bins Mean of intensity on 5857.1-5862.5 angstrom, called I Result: 15.4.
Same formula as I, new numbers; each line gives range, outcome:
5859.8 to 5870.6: 14.9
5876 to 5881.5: 15.2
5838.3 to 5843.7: 15.2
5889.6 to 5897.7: 14.7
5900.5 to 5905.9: 13.7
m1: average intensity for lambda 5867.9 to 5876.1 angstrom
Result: 14.5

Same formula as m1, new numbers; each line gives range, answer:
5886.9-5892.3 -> 14.6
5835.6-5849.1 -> 15.7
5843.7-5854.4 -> 15.6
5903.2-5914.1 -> 15.5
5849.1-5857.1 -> 15.2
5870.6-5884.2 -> 15.1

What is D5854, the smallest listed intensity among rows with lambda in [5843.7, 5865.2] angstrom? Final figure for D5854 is 14.28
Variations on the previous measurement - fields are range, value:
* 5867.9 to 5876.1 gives 14.01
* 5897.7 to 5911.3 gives 13.07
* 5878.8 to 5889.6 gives 14.34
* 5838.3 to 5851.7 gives 13.54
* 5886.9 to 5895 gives 14.03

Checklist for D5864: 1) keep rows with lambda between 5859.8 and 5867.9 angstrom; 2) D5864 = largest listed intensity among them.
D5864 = 15.74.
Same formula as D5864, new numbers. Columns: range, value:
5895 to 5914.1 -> 16.21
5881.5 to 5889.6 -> 16.45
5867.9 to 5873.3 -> 14.18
